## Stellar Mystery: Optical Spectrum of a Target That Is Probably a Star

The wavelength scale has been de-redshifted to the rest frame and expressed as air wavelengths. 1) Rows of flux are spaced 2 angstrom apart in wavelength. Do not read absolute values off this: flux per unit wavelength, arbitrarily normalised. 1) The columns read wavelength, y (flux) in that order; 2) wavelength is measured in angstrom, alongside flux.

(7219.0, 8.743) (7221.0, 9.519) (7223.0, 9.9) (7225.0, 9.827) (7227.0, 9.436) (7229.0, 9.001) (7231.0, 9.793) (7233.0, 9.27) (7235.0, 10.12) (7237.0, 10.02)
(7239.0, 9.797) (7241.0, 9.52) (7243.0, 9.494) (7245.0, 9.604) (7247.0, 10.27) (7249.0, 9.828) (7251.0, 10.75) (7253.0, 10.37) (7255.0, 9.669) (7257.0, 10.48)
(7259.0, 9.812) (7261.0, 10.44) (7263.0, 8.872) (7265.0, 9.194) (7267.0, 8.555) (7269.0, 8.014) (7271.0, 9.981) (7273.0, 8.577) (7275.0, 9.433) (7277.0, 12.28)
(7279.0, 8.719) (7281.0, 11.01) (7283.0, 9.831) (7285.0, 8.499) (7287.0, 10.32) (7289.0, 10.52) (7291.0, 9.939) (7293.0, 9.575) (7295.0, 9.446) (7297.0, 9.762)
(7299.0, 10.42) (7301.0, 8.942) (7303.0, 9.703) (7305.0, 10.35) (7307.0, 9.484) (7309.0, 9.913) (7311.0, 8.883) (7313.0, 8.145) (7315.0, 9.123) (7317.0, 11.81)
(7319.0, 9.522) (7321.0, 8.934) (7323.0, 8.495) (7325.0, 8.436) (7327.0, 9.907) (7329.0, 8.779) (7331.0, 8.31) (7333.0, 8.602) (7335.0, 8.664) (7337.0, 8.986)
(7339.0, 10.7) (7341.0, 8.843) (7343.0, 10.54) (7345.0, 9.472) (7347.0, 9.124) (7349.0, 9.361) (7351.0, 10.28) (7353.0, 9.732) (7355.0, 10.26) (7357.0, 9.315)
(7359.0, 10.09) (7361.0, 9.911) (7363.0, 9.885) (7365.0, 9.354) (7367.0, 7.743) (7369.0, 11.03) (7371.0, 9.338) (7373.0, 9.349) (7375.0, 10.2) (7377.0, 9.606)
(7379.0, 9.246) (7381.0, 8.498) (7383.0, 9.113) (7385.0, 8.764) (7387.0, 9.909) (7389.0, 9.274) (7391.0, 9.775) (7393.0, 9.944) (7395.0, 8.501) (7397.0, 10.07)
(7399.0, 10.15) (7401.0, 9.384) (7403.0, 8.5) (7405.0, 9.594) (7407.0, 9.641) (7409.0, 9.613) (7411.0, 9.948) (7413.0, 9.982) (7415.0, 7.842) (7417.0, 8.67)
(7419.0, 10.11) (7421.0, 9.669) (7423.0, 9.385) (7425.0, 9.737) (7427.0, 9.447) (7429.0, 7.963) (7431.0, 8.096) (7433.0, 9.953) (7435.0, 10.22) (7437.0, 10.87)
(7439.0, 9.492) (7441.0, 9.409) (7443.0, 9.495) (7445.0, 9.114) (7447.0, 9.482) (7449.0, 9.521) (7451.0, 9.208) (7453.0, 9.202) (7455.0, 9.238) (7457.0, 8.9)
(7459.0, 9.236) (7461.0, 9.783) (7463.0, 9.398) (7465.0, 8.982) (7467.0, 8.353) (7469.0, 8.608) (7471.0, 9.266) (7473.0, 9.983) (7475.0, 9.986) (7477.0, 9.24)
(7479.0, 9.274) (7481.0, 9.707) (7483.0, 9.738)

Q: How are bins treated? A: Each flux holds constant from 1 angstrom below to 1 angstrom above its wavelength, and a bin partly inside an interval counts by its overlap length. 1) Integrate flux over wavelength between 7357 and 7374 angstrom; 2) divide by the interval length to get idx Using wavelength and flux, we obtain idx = 9.57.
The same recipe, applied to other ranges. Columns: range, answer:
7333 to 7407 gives 9.5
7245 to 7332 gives 9.61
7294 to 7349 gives 9.38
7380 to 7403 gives 9.36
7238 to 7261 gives 9.98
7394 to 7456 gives 9.4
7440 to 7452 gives 9.37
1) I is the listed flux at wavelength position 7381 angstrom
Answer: 8.498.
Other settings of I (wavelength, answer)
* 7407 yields 9.641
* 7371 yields 9.338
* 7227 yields 9.436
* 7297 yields 9.762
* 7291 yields 9.939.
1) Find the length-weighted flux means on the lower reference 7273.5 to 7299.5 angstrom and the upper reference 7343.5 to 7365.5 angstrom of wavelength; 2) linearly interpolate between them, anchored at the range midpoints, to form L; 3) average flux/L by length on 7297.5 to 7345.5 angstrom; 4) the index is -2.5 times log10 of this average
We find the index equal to 0.05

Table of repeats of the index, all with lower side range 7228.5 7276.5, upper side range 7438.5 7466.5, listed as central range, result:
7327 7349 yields 0.030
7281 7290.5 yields -0.037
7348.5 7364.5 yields -0.043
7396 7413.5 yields -0.030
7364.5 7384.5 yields 0.012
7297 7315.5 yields 0.011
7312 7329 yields 0.031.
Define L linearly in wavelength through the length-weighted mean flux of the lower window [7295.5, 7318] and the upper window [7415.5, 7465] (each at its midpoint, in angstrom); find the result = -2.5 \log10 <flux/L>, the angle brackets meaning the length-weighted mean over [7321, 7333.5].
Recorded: 0.10 mag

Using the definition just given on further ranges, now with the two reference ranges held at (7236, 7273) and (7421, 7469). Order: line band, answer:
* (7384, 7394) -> -0.013 mag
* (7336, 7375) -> -0.020 mag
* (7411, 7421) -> 0.010 mag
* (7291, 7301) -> -0.015 mag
